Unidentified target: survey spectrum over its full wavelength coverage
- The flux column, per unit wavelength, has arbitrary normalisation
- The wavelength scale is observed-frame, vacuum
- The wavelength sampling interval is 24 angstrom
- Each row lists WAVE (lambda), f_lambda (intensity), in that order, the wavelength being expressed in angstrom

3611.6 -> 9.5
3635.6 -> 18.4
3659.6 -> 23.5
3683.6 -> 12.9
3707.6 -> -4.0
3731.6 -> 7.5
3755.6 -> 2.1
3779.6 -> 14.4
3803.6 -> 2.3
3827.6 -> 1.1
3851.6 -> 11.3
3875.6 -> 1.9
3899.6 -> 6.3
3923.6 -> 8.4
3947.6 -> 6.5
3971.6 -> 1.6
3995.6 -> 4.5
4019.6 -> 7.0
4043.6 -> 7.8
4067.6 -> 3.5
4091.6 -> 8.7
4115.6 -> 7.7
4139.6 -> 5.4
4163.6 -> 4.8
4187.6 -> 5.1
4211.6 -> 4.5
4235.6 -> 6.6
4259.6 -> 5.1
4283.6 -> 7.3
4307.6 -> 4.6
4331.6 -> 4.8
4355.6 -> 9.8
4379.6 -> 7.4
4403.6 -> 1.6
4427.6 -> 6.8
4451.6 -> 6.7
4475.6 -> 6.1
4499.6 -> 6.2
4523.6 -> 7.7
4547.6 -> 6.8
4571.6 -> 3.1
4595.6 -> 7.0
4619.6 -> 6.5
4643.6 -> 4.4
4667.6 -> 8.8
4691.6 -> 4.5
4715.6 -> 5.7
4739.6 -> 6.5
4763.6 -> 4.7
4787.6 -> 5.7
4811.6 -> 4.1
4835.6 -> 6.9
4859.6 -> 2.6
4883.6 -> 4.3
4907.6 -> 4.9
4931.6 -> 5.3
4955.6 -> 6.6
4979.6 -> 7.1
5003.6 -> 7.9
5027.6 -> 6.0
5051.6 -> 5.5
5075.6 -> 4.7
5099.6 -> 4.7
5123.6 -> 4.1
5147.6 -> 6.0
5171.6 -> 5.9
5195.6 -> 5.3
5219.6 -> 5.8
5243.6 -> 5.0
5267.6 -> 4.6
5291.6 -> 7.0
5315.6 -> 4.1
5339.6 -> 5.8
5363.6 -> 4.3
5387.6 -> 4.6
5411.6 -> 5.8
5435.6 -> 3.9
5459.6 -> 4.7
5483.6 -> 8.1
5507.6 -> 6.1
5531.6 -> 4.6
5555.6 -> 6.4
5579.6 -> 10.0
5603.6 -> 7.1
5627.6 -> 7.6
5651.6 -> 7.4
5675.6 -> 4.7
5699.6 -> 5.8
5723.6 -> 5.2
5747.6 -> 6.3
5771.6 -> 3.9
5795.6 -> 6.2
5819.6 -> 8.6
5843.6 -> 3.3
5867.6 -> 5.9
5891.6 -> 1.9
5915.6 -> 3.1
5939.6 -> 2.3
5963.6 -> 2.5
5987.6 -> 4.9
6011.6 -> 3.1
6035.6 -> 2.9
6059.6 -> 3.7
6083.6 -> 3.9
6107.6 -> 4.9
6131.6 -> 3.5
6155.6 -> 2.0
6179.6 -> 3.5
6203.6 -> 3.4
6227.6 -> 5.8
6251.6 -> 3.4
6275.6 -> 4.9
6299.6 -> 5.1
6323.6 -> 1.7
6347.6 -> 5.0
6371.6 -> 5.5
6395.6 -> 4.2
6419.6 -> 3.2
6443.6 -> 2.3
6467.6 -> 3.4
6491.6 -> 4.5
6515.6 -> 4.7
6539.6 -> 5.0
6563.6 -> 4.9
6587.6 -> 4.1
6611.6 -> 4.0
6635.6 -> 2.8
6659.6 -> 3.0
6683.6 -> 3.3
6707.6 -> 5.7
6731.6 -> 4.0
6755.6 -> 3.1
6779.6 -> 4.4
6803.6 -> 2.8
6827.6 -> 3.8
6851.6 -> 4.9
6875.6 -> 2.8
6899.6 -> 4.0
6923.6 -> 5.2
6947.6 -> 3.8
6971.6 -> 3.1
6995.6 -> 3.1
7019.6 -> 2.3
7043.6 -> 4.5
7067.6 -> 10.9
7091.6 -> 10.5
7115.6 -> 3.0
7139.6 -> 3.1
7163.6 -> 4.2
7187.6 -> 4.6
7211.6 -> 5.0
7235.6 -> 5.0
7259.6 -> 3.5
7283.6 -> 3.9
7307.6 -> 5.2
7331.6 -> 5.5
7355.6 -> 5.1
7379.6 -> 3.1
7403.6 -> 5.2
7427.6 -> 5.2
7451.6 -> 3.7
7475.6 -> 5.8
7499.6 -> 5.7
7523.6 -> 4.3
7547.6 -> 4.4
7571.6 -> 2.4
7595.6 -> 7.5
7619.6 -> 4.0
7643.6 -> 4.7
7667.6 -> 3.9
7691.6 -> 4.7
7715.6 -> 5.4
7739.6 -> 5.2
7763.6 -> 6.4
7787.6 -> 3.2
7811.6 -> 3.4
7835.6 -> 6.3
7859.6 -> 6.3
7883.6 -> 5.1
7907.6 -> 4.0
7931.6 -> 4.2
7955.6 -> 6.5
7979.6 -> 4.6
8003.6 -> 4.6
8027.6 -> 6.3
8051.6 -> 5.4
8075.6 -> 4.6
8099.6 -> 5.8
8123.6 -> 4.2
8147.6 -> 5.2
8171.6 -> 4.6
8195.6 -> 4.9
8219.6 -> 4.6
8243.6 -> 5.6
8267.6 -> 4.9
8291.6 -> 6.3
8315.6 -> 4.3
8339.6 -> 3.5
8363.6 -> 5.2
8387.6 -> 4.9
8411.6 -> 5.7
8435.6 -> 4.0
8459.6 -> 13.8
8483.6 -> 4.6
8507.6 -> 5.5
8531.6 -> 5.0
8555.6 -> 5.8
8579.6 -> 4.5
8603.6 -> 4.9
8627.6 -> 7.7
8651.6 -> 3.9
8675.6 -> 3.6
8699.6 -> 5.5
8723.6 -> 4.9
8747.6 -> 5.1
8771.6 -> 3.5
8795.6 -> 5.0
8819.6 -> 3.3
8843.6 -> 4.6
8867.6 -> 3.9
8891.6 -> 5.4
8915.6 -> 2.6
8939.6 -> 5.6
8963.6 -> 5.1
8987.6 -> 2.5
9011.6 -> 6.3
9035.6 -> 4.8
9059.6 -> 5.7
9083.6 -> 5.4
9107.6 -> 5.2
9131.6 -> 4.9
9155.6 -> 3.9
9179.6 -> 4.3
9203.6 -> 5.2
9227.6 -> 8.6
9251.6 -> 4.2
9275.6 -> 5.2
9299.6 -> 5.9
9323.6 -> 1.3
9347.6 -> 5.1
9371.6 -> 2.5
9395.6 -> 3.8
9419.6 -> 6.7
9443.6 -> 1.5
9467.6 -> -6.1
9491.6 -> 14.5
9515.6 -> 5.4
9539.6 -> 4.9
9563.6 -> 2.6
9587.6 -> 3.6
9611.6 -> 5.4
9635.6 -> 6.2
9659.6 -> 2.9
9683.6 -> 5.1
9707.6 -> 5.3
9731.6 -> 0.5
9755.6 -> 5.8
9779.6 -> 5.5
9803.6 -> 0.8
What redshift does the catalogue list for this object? 0.899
